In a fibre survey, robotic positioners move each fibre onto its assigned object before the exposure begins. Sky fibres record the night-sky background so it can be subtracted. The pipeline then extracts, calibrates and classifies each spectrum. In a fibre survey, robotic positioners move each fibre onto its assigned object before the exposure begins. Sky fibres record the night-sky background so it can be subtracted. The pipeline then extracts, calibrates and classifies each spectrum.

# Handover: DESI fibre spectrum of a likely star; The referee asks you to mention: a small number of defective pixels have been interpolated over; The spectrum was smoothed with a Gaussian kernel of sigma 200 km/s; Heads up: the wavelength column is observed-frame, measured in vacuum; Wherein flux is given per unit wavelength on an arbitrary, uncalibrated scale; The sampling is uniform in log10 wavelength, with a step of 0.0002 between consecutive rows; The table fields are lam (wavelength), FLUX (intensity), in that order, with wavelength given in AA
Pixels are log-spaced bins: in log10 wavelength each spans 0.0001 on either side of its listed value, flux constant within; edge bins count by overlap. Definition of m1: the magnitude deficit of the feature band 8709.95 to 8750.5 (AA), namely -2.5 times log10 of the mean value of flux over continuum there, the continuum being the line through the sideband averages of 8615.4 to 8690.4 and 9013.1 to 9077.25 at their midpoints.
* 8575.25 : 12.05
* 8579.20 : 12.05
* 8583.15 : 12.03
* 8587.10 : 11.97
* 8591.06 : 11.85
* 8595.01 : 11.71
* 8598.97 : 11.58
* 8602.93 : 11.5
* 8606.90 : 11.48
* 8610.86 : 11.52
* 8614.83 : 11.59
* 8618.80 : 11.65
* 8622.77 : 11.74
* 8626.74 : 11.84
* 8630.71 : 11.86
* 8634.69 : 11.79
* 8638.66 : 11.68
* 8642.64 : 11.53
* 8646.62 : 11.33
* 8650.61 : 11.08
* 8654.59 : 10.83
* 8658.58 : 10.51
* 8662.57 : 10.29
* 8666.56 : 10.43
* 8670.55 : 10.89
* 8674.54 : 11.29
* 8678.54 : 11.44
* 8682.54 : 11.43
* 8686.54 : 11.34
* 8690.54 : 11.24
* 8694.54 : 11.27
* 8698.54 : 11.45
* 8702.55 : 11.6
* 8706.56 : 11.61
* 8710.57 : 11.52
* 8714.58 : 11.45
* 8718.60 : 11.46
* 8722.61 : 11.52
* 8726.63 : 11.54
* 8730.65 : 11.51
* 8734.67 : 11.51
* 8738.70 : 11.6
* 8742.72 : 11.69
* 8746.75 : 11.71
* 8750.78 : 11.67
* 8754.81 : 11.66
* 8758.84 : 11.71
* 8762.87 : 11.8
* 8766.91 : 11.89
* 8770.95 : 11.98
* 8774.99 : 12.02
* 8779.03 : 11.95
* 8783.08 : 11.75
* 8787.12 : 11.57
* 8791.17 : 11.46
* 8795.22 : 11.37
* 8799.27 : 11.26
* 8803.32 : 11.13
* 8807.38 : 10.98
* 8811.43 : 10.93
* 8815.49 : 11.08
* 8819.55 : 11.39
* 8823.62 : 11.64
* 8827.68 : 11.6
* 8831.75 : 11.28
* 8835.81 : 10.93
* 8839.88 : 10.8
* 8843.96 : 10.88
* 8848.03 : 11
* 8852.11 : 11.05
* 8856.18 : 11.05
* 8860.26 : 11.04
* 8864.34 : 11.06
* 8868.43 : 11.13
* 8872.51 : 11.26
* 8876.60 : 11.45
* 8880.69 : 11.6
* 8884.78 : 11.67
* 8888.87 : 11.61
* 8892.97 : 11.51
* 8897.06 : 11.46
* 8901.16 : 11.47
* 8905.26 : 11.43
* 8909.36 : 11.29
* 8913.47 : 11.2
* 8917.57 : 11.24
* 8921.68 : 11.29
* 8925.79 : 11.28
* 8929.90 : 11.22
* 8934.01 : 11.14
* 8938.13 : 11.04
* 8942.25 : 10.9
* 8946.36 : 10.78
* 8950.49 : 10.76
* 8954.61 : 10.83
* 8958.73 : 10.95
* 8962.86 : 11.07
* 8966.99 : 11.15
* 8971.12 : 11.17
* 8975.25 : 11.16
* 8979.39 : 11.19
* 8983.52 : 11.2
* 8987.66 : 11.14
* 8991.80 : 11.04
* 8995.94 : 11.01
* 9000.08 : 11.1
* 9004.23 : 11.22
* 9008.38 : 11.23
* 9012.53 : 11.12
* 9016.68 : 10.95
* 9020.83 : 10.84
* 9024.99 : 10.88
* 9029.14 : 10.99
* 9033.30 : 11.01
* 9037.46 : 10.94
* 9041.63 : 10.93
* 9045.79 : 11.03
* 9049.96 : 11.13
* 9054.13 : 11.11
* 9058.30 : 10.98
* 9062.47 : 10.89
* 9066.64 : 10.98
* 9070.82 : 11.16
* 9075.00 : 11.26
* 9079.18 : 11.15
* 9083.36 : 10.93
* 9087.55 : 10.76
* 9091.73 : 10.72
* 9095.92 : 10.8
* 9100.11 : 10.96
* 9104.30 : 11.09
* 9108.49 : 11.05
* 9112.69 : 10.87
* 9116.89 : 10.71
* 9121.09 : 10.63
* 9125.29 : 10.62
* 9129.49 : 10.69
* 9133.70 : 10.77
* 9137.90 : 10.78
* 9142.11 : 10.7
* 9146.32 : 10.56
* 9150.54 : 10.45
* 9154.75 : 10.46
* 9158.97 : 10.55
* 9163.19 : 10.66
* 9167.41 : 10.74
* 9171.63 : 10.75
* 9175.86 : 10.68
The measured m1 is -0.03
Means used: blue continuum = 11.3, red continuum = 11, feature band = 11.6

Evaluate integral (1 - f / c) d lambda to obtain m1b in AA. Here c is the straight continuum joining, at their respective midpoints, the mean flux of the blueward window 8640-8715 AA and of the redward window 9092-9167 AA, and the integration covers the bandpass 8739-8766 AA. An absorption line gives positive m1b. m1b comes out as -1.46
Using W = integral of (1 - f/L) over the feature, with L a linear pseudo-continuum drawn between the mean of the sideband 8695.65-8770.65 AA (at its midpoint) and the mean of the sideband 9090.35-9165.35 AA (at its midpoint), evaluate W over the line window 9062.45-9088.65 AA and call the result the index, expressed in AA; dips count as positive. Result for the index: -0.5 AA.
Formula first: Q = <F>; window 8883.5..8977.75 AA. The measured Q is 11.2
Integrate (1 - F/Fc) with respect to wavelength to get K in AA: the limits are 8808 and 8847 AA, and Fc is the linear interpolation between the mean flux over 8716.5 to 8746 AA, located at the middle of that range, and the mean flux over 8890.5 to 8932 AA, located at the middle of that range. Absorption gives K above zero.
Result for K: 1.0 AA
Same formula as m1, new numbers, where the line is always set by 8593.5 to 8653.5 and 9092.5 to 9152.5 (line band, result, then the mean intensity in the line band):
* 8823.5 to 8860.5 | 0.01 mag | 11.1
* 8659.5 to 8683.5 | 0.06 mag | 10.9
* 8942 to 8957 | 0.02 mag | 10.8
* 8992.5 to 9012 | -0.02 mag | 11.1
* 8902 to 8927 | -0.02 mag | 11.3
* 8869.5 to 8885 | -0.03 mag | 11.5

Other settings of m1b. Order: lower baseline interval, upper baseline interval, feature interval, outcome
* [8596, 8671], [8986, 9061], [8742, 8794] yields -2.4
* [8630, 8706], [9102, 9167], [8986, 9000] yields -0.3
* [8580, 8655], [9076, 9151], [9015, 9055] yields -0.2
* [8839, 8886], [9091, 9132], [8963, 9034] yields -0.7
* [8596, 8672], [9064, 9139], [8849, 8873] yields 0.1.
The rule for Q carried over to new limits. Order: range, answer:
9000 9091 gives 11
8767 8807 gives 11.6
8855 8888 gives 11.3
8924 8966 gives 11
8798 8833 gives 11.3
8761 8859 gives 11.4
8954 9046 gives 11.1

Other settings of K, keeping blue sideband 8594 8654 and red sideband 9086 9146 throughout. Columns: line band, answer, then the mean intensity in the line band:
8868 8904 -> -1.03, 11.5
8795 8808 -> 0.13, 11.2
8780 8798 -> -0.38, 11.5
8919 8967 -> 0.15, 11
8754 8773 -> -0.78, 11.8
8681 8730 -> -0.05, 11.5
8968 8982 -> -0.20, 11.2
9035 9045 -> -0.04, 10.9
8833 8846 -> 0.39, 10.9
